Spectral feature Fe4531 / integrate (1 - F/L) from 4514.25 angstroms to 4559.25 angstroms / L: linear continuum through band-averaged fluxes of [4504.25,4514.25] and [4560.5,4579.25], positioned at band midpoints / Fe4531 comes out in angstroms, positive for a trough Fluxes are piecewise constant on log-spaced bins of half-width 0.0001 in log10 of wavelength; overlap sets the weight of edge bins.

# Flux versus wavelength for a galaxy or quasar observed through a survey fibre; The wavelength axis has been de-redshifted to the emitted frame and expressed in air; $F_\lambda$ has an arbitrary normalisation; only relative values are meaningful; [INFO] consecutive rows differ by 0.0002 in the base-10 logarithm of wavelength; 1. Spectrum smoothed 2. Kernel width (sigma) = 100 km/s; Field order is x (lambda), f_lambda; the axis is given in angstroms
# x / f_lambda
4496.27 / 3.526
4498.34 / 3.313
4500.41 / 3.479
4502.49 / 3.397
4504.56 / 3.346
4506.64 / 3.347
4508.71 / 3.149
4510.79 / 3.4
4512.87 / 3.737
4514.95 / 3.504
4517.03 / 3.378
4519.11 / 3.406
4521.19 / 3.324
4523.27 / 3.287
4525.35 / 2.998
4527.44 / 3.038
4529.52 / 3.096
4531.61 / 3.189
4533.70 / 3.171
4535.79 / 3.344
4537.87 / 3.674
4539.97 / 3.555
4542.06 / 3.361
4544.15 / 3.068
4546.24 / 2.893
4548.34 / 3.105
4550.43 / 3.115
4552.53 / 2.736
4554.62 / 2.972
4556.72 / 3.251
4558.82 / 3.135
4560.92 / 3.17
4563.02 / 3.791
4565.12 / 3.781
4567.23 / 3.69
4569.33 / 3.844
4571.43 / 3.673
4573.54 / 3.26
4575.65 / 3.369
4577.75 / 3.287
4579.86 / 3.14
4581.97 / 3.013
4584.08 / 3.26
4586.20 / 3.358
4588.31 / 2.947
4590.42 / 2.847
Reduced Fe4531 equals 3.3 angstroms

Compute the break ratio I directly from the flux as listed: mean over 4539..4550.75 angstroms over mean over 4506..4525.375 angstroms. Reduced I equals 0.9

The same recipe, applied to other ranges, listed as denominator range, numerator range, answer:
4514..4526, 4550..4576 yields 1.01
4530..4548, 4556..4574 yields 1.08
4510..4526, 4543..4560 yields 0.90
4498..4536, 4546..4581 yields 1.00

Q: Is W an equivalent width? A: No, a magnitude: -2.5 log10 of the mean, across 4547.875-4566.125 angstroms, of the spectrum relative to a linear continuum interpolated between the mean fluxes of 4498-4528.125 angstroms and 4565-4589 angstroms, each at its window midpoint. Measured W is 0.044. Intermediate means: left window 3.34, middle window 3.23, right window 3.38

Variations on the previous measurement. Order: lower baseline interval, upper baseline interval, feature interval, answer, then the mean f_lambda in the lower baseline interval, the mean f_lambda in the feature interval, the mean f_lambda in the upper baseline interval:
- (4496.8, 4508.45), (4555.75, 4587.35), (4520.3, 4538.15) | 0.05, 3.37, 3.22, 3.4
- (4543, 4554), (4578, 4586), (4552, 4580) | -0.10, 2.99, 3.38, 3.17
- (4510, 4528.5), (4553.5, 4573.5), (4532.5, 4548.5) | 0.04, 3.34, 3.28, 3.47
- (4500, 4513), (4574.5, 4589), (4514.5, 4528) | 0.02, 3.38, 3.28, 3.2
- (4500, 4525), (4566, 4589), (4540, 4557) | 0.10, 3.38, 3.08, 3.36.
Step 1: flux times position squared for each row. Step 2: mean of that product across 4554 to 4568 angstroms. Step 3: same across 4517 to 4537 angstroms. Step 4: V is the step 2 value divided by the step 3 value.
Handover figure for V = 1.07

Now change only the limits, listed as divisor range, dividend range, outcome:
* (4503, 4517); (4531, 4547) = 0.98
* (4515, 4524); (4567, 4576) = 1.08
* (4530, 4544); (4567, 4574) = 1.10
